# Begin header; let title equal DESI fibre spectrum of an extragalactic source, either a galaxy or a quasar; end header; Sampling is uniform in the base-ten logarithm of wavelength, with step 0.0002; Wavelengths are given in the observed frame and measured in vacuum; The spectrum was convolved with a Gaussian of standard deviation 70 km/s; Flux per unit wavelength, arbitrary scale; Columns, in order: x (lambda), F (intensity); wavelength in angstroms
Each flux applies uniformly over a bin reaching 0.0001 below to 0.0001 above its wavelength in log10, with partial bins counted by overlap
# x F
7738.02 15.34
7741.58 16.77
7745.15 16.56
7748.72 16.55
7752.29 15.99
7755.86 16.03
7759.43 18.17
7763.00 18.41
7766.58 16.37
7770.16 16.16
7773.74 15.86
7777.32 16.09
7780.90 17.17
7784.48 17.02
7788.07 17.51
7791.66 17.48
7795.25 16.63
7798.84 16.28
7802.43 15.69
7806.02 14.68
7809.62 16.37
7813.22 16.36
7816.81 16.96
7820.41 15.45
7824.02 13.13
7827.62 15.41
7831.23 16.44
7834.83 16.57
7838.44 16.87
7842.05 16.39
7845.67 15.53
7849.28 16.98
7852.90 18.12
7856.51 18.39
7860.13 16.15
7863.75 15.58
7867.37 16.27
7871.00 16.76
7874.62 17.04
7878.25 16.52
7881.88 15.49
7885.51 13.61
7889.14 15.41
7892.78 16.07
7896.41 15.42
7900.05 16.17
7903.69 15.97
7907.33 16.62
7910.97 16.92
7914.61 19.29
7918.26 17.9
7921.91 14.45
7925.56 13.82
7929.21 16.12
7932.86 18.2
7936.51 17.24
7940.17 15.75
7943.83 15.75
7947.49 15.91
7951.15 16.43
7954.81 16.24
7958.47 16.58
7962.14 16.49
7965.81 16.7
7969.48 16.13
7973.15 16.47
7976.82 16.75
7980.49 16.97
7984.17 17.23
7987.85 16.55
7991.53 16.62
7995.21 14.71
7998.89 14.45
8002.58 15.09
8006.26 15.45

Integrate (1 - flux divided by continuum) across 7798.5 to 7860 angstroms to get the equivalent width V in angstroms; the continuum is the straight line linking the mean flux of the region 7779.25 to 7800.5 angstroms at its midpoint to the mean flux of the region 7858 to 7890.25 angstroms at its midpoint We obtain 1.0 angstroms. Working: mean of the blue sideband 17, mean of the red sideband 15.9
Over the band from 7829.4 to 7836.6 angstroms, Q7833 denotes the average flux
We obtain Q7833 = 16.5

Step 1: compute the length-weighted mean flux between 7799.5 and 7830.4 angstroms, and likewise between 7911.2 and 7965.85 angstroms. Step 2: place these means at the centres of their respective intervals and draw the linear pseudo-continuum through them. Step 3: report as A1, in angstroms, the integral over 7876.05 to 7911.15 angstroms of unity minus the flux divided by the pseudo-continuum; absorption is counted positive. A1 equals 0.77 angstroms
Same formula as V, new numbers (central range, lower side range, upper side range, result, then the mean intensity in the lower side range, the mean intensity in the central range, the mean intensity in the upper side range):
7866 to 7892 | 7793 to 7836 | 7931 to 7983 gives 0.5 angstroms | 15.8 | 15.9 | 16.6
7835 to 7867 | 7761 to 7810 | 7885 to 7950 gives -0.7 angstroms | 16.6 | 16.7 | 16.2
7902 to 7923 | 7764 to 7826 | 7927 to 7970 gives -0.7 angstroms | 16.2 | 16.9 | 16.4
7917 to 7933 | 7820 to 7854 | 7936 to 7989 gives 0.5 angstroms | 16.1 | 15.8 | 16.5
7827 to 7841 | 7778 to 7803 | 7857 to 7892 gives 0.0 angstroms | 16.8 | 16.4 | 16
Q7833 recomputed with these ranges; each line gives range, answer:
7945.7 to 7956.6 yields 16.2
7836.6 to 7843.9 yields 16.6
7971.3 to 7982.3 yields 16.7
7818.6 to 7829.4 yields 14.7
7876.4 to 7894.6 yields 15.4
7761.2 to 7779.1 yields 16.6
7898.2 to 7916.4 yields 17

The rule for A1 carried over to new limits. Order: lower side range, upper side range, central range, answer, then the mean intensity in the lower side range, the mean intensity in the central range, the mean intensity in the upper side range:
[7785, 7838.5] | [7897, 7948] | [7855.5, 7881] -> -0.47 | 16.1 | 16.6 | 16.4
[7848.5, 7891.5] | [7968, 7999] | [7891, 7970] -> -0.25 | 16.3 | 16.4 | 16.3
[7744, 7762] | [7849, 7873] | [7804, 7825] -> 1.55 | 16.7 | 15.6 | 16.9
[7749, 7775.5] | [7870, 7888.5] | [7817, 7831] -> 0.96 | 16.7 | 15.1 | 15.8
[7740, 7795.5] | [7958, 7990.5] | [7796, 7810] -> 0.85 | 16.8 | 15.8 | 16.7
